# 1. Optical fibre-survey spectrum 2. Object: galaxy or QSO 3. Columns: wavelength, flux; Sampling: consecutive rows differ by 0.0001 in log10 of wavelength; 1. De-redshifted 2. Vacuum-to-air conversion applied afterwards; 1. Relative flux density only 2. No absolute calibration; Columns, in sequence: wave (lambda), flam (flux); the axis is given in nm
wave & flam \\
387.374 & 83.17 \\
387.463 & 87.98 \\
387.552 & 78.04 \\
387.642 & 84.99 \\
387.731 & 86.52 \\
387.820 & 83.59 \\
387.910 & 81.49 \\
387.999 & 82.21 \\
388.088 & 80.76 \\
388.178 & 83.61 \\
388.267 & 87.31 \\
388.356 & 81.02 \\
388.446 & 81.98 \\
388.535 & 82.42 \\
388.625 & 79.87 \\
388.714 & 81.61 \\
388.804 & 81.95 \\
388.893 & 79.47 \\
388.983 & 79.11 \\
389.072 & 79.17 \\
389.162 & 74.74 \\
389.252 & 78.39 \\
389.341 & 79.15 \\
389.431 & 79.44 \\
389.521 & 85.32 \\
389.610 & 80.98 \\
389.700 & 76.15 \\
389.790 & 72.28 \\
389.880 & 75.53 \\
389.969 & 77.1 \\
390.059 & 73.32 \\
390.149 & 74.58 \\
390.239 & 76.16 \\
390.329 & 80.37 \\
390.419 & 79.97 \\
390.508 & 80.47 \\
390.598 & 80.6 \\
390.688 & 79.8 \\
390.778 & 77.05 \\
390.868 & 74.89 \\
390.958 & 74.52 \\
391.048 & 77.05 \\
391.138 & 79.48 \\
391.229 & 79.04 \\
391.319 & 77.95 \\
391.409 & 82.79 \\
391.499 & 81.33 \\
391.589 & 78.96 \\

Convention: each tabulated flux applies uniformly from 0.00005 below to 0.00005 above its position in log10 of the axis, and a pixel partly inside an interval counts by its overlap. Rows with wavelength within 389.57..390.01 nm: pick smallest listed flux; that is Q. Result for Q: 72.28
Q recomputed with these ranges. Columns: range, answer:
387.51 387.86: 78.04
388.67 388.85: 81.61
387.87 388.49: 80.76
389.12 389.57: 74.74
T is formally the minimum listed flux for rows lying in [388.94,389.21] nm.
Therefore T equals 74.74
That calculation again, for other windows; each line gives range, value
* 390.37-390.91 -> 74.89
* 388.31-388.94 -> 79.47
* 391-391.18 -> 77.05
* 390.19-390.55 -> 76.16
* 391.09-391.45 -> 77.95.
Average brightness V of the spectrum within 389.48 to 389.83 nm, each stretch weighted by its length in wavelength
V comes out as 78.7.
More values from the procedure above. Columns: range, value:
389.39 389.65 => 82.1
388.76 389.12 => 79.9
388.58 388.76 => 80.6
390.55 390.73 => 80.2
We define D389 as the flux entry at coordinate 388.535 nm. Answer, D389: 82.42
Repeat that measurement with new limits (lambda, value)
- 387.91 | 81.49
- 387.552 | 78.04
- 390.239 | 76.16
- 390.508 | 80.47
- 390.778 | 77.05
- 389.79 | 72.28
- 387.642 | 84.99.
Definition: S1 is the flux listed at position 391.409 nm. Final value 82.79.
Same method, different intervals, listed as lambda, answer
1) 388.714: 81.61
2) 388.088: 80.76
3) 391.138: 79.48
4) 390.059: 73.32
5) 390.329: 80.37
